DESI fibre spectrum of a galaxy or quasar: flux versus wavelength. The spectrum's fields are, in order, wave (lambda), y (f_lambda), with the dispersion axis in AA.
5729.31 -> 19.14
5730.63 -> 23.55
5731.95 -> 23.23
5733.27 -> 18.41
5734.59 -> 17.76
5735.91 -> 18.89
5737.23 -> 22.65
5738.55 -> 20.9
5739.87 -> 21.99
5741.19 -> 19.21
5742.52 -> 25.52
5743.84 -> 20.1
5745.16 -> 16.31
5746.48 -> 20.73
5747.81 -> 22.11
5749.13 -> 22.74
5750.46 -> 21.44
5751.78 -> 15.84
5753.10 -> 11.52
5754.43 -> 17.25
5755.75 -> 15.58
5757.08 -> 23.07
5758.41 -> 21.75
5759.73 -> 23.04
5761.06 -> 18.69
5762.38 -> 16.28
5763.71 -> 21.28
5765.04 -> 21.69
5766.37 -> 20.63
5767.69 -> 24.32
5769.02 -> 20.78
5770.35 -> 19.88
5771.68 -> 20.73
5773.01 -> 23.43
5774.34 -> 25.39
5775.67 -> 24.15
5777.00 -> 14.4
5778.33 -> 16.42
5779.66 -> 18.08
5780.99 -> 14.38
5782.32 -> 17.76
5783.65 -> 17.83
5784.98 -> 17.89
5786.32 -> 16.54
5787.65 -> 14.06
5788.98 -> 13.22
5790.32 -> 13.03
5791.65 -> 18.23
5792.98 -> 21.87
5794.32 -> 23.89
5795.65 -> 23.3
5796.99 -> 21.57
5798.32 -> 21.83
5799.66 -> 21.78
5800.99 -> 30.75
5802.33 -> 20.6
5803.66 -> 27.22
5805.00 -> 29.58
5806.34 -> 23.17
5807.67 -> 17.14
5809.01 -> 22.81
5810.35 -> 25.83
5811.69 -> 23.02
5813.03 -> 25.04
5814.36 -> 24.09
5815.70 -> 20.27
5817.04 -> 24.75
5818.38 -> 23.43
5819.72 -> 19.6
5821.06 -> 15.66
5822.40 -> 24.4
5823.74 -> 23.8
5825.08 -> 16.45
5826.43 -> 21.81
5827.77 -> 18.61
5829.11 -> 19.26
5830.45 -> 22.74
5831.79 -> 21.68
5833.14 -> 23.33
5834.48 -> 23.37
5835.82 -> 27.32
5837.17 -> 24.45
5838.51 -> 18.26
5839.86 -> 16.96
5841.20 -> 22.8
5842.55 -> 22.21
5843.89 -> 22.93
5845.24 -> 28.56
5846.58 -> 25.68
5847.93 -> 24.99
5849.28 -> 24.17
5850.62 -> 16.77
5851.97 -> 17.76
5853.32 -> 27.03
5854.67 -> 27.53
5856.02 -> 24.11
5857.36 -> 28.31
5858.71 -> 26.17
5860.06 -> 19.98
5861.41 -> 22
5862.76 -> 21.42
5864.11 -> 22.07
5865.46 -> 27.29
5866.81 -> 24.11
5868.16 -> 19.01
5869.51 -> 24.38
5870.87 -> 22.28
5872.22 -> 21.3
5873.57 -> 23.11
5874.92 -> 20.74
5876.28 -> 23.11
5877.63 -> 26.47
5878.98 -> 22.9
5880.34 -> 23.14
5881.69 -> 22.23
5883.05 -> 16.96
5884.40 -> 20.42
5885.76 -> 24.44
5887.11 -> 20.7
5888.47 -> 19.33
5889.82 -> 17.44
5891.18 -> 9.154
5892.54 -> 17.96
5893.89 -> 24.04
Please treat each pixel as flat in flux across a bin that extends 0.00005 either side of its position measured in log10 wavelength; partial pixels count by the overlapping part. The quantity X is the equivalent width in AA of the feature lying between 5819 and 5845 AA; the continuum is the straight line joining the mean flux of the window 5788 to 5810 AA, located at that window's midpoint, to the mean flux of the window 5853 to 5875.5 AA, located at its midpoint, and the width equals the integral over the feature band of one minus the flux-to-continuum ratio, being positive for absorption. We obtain 1.4 AA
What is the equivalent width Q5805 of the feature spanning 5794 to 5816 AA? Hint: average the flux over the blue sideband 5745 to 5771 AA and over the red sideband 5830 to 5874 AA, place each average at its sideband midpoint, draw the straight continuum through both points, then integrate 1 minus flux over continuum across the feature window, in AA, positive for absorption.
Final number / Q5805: -2.3 AA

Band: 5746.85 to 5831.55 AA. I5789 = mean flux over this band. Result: 20.6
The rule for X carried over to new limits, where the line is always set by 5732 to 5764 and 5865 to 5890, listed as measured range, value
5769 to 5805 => 0.62 AA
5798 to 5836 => -3.03 AA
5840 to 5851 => -0.94 AA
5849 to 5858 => -0.81 AA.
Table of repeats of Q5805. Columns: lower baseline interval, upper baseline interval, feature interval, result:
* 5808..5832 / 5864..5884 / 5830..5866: -1.81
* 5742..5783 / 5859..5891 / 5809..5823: -1.25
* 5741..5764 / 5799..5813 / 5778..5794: 4.07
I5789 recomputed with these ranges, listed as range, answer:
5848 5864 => 23.2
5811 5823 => 22.2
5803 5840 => 22.4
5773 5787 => 18.5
